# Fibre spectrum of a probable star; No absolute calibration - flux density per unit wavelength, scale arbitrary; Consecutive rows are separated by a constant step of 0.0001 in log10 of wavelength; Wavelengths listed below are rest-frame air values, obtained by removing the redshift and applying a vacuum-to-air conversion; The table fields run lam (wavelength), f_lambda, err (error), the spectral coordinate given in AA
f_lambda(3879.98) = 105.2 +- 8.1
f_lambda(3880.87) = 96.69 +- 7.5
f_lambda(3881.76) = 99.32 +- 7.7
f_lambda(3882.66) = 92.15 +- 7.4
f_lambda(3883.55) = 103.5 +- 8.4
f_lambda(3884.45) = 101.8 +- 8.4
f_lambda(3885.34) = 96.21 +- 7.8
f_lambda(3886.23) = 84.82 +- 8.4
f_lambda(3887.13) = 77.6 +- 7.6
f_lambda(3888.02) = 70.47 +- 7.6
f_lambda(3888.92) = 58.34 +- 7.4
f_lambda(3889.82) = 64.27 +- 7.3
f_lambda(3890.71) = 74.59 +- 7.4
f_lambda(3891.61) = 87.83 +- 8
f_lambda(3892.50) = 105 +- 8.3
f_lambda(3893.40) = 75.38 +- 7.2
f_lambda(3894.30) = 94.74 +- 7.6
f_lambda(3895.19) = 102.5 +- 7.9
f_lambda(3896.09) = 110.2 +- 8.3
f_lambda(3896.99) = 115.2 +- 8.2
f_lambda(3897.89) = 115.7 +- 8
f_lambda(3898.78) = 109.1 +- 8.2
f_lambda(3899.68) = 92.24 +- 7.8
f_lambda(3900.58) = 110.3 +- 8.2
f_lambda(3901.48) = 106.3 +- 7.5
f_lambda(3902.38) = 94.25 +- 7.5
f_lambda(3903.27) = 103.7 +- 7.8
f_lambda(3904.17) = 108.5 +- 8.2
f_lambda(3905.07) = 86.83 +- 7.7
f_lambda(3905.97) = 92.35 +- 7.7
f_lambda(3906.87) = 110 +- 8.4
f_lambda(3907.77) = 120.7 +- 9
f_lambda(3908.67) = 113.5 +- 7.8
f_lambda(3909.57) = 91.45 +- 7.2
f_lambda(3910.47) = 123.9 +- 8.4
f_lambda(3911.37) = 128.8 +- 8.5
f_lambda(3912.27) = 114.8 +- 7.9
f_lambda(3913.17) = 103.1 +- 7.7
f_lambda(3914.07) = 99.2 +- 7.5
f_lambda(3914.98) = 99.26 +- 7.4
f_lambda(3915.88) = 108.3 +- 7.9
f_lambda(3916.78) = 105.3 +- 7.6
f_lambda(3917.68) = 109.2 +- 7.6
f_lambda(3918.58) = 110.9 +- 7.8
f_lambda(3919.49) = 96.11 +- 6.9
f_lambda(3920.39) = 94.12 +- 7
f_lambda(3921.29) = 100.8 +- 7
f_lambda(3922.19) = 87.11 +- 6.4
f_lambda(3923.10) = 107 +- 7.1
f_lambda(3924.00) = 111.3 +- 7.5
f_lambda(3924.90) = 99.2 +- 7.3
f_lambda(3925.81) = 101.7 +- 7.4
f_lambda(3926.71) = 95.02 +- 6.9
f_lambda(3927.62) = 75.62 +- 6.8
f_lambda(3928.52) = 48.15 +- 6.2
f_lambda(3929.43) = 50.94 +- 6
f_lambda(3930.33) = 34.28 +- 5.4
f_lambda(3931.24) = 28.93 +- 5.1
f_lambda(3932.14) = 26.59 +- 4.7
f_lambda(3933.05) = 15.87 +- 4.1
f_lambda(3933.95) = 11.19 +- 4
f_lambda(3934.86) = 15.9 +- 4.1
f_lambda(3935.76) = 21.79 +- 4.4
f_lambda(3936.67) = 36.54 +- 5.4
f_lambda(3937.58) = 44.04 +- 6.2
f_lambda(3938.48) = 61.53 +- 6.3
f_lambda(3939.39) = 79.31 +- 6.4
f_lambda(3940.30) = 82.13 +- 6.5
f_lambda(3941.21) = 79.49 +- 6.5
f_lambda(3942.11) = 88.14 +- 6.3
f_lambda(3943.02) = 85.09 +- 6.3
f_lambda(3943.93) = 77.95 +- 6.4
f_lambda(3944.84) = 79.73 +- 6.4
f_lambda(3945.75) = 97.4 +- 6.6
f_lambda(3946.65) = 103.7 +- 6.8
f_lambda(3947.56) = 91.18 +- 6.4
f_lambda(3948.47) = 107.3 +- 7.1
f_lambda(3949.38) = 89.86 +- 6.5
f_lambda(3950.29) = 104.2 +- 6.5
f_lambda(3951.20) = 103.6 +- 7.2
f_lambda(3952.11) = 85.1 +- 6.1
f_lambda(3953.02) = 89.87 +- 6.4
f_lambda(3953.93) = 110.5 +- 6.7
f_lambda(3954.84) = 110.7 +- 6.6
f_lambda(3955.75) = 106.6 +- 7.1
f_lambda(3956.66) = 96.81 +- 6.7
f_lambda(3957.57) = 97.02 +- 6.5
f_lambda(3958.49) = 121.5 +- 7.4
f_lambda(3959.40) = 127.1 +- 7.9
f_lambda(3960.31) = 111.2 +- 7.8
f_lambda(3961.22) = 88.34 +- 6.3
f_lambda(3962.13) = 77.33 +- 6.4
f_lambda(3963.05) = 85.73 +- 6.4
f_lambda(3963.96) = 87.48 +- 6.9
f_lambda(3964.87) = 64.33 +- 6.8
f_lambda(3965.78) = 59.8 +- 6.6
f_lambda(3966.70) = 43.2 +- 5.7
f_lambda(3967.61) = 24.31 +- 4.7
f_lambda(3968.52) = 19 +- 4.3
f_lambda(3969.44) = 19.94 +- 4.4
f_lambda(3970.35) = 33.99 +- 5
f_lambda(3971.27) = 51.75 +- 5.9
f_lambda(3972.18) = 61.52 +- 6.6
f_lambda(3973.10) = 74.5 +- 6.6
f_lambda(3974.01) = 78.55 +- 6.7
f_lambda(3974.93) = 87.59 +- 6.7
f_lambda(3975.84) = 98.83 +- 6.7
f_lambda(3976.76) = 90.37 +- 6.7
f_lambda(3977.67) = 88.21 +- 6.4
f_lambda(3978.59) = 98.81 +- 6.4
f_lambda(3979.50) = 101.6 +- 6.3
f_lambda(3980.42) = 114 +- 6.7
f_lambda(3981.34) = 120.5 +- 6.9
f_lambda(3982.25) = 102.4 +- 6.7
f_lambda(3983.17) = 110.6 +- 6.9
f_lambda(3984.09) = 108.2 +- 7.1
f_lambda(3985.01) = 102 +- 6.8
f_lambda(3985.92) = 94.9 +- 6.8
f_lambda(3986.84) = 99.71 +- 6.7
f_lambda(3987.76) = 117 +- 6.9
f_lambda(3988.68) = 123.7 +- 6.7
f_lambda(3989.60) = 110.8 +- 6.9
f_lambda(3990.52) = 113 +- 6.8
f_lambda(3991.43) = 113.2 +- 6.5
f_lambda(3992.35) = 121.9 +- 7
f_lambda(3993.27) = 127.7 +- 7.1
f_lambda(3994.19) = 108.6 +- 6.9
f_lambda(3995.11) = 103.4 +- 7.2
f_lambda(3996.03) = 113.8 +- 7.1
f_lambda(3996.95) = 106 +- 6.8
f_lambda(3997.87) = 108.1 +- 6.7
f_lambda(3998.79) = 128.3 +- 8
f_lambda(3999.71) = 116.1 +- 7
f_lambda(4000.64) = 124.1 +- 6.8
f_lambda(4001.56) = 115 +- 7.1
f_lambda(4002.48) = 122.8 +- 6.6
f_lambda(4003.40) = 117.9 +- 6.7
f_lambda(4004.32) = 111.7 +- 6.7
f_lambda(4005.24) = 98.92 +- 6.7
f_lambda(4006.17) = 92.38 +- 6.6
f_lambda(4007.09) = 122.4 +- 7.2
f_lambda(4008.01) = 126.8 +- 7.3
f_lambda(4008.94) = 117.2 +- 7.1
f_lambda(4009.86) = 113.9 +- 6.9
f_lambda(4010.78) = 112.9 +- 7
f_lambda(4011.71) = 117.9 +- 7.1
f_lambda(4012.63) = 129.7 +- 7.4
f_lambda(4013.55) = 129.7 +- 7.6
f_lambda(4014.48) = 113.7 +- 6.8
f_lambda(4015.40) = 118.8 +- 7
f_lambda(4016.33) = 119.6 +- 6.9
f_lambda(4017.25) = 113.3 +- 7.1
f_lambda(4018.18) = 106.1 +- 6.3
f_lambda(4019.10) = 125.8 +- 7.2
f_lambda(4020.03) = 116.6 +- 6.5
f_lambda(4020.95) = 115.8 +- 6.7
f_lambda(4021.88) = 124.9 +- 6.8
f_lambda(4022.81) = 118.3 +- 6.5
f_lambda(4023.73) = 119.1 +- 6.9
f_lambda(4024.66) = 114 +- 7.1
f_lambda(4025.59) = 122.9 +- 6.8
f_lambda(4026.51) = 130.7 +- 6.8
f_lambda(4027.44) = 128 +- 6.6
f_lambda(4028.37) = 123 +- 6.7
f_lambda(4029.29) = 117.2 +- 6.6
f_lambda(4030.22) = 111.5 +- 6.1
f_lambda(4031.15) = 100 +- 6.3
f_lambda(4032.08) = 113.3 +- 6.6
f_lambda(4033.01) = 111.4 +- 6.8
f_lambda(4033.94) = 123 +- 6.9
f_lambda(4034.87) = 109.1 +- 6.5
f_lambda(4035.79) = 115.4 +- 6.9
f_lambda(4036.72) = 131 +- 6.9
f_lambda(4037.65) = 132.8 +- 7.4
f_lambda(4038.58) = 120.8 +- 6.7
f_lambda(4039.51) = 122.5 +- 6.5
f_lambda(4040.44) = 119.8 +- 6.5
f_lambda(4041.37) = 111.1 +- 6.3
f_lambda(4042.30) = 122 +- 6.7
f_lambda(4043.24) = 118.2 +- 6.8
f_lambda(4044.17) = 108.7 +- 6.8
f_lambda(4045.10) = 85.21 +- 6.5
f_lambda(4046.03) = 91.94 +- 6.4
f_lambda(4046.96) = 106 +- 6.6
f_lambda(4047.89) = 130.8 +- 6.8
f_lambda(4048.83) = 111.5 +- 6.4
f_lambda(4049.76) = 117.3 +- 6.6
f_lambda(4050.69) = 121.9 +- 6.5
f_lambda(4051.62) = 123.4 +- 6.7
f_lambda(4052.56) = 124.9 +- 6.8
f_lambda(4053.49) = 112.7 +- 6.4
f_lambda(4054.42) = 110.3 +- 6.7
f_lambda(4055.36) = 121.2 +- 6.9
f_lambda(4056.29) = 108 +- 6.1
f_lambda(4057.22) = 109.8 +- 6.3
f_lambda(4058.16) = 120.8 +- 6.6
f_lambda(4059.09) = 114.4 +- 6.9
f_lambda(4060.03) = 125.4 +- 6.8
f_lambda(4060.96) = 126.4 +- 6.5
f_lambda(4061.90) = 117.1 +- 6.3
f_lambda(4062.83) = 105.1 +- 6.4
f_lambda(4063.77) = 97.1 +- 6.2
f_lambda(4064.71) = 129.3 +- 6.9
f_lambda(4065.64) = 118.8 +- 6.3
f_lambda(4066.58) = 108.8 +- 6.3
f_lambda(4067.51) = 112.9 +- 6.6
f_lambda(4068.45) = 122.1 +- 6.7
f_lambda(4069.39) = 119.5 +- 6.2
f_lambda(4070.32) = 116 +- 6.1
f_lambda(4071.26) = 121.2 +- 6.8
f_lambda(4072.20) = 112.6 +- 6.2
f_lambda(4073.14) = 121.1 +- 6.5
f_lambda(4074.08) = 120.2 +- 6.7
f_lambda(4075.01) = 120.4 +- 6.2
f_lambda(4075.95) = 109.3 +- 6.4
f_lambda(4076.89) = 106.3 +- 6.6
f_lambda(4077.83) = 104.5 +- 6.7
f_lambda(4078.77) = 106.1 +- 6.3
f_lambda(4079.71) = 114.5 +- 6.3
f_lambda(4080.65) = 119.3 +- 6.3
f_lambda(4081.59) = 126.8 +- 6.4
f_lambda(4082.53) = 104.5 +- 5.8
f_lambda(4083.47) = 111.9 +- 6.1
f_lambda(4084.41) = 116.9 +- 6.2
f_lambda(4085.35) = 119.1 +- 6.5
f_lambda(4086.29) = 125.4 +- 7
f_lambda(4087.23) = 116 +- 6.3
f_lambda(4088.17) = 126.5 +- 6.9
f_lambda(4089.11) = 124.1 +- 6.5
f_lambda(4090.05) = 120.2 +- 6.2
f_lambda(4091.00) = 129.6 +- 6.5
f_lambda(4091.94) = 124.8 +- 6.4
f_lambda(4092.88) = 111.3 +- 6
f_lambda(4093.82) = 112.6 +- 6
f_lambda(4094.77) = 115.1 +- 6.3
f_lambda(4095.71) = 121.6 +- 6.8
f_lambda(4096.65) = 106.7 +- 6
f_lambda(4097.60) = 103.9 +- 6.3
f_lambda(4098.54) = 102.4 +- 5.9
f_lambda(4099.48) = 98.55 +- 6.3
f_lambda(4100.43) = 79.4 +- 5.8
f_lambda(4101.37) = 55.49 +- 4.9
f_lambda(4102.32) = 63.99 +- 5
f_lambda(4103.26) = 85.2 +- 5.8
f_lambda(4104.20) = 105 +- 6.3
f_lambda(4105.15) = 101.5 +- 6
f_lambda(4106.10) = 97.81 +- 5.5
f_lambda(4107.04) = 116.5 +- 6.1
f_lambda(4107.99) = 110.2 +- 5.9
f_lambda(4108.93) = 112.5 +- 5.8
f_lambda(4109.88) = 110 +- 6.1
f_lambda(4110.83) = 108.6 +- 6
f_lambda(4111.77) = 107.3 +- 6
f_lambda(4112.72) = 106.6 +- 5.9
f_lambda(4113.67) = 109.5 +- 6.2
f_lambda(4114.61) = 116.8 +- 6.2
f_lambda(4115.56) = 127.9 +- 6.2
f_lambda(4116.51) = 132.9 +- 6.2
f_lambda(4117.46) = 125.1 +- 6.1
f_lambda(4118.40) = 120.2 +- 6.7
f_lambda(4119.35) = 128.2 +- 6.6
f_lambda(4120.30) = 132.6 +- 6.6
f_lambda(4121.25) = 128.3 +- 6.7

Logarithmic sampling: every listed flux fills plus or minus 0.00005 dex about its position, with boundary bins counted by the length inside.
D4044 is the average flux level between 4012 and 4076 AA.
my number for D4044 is 117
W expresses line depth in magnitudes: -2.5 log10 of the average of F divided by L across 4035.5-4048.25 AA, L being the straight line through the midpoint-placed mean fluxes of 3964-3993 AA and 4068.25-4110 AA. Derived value -0.16 mag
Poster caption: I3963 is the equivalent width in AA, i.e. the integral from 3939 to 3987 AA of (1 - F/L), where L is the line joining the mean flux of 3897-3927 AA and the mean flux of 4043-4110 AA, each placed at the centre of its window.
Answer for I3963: 9.0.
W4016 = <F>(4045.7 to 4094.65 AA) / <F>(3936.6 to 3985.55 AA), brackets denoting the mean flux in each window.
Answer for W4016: 1.37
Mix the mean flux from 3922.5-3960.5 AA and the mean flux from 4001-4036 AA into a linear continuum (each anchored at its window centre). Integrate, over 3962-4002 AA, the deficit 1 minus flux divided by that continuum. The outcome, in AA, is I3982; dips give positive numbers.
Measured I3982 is 3.1 AA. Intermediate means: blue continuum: 78.7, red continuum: 117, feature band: 92.2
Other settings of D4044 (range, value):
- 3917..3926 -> 102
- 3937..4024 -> 98.6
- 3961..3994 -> 86.7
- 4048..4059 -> 117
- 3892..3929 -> 102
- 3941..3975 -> 82.1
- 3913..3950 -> 77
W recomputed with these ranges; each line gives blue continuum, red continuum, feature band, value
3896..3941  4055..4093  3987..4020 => -0.13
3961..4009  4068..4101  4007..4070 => -0.11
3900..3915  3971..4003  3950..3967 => 0.13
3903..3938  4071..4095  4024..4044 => -0.12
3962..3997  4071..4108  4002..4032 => -0.22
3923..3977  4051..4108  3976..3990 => -0.25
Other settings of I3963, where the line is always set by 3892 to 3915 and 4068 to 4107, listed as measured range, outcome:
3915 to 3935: 5.7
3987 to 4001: -1.0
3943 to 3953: 1.2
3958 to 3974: 5.8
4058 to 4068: -0.6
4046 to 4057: -0.7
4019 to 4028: -1.1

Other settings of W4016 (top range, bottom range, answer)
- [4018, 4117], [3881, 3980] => 1.33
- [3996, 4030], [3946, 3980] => 1.41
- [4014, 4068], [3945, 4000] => 1.24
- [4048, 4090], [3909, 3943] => 1.49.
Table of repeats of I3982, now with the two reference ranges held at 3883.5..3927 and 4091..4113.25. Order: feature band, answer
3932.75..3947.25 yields 5.5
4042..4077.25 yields -4.4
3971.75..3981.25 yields 0.9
